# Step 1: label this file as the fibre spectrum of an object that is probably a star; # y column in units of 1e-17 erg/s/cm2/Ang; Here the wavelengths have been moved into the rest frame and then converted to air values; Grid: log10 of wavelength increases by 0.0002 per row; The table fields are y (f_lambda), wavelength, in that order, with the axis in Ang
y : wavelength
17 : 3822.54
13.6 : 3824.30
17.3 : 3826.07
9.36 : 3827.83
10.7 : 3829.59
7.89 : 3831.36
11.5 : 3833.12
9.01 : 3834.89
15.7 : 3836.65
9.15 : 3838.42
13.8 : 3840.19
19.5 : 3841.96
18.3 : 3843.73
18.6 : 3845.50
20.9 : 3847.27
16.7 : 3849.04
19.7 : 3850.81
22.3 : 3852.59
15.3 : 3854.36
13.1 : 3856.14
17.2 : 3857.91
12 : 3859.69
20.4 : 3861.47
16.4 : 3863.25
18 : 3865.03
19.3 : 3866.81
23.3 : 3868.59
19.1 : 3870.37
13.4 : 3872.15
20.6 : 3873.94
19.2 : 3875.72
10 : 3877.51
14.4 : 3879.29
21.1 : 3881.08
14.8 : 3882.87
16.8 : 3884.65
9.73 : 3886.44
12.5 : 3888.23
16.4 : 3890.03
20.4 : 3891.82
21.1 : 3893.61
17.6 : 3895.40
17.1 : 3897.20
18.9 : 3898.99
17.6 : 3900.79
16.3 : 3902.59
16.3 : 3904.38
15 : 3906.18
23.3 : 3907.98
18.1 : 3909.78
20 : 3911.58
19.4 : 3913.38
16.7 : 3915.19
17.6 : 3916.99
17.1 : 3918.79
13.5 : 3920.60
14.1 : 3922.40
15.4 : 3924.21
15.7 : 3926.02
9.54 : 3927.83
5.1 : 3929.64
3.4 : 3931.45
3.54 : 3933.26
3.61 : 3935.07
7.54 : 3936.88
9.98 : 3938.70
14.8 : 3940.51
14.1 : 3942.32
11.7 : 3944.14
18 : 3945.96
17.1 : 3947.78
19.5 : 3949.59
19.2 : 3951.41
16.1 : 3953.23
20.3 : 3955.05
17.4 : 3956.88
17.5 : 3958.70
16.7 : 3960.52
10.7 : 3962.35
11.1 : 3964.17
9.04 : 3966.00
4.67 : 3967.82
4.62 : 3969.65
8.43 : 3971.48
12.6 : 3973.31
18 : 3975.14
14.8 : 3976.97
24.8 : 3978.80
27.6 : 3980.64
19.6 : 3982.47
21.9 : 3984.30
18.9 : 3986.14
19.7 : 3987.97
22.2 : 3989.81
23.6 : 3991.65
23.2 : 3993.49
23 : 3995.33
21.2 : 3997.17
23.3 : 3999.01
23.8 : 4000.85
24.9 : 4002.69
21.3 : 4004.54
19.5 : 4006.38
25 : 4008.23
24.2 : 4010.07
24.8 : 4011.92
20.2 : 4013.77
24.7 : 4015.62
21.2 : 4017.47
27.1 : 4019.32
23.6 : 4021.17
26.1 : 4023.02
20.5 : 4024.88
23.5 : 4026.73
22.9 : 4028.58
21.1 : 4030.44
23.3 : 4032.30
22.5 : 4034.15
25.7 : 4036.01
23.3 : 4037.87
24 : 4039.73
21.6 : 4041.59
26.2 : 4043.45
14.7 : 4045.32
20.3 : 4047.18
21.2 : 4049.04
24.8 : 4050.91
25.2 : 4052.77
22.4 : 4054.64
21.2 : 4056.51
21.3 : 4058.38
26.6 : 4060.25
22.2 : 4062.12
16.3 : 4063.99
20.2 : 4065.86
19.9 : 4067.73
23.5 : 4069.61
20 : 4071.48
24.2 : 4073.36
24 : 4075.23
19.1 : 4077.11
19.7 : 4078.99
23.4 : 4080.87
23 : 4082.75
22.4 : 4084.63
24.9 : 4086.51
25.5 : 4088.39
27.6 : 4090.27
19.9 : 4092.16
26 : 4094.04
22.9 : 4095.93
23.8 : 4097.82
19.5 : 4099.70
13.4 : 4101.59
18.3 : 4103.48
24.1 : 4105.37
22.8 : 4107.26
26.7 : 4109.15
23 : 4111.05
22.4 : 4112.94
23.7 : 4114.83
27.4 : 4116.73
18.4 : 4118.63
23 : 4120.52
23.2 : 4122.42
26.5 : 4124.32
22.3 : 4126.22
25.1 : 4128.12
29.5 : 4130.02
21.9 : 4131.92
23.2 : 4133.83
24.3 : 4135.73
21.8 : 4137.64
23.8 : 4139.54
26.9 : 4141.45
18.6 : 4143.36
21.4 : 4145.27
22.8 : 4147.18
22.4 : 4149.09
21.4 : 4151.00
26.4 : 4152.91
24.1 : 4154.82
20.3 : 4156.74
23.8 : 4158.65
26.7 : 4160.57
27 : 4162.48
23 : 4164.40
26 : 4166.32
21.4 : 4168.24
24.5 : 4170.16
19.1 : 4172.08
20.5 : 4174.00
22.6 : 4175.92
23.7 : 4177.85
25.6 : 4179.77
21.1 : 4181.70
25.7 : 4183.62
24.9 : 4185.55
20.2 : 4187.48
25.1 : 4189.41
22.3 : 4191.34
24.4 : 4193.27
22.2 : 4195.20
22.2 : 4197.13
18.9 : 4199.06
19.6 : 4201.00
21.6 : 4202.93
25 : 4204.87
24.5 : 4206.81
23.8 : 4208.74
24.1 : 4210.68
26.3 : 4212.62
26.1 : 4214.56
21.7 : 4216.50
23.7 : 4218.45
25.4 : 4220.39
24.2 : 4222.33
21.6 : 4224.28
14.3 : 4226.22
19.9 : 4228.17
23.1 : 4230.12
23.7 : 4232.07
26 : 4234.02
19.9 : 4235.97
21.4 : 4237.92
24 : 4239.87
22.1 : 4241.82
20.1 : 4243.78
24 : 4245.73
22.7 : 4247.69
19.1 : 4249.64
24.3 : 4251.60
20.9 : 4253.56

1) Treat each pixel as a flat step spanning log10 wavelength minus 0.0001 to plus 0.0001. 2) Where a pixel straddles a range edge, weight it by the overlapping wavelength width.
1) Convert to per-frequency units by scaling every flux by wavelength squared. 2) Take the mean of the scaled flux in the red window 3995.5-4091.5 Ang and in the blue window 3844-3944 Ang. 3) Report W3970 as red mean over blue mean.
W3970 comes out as 1.57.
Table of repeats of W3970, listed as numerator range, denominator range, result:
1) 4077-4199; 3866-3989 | 1.66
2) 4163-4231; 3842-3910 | 1.54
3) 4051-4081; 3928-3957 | 1.87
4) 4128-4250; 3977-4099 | 1.09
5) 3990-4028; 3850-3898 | 1.46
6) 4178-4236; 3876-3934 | 1.74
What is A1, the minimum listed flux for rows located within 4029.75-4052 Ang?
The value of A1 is 14.7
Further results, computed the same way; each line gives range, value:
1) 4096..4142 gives 13.4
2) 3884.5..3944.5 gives 3.4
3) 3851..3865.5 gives 12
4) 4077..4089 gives 19.1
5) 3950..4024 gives 4.62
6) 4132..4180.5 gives 18.6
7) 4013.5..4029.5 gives 20.2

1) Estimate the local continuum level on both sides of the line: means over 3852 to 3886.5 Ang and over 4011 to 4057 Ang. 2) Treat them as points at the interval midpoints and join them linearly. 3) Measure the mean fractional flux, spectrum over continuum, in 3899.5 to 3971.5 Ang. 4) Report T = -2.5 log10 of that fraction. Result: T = 0.357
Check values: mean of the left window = 16.9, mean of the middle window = 13.8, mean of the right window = 22.9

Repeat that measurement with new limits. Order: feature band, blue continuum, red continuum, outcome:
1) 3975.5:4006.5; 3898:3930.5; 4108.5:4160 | -0.18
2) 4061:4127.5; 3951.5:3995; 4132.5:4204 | -0.09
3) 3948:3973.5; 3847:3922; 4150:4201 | 0.36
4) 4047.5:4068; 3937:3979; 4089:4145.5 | -0.12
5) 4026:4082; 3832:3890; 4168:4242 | -0.12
